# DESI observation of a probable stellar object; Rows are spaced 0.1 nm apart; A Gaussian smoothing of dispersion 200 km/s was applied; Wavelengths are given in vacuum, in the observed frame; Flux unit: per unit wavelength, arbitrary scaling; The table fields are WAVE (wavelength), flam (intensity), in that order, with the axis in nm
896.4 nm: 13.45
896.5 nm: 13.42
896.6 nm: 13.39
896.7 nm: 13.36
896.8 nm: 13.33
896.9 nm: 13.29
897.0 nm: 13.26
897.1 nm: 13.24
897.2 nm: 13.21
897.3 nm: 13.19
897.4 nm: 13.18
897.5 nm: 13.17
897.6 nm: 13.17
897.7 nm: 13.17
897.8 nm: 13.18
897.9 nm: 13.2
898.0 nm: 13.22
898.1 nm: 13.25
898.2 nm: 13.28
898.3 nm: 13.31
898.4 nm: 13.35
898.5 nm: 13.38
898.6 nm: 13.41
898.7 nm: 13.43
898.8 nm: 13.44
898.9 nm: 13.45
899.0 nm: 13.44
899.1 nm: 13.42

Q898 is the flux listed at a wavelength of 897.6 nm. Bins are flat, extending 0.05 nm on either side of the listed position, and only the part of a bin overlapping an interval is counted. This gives 13.17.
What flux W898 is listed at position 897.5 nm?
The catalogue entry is 13.17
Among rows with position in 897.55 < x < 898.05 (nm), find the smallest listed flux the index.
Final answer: 13.17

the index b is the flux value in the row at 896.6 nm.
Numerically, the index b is 13.39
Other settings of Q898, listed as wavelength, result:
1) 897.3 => 13.19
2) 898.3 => 13.31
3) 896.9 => 13.29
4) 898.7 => 13.43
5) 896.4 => 13.45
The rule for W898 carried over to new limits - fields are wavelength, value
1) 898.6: 13.41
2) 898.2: 13.28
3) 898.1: 13.25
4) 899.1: 13.42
